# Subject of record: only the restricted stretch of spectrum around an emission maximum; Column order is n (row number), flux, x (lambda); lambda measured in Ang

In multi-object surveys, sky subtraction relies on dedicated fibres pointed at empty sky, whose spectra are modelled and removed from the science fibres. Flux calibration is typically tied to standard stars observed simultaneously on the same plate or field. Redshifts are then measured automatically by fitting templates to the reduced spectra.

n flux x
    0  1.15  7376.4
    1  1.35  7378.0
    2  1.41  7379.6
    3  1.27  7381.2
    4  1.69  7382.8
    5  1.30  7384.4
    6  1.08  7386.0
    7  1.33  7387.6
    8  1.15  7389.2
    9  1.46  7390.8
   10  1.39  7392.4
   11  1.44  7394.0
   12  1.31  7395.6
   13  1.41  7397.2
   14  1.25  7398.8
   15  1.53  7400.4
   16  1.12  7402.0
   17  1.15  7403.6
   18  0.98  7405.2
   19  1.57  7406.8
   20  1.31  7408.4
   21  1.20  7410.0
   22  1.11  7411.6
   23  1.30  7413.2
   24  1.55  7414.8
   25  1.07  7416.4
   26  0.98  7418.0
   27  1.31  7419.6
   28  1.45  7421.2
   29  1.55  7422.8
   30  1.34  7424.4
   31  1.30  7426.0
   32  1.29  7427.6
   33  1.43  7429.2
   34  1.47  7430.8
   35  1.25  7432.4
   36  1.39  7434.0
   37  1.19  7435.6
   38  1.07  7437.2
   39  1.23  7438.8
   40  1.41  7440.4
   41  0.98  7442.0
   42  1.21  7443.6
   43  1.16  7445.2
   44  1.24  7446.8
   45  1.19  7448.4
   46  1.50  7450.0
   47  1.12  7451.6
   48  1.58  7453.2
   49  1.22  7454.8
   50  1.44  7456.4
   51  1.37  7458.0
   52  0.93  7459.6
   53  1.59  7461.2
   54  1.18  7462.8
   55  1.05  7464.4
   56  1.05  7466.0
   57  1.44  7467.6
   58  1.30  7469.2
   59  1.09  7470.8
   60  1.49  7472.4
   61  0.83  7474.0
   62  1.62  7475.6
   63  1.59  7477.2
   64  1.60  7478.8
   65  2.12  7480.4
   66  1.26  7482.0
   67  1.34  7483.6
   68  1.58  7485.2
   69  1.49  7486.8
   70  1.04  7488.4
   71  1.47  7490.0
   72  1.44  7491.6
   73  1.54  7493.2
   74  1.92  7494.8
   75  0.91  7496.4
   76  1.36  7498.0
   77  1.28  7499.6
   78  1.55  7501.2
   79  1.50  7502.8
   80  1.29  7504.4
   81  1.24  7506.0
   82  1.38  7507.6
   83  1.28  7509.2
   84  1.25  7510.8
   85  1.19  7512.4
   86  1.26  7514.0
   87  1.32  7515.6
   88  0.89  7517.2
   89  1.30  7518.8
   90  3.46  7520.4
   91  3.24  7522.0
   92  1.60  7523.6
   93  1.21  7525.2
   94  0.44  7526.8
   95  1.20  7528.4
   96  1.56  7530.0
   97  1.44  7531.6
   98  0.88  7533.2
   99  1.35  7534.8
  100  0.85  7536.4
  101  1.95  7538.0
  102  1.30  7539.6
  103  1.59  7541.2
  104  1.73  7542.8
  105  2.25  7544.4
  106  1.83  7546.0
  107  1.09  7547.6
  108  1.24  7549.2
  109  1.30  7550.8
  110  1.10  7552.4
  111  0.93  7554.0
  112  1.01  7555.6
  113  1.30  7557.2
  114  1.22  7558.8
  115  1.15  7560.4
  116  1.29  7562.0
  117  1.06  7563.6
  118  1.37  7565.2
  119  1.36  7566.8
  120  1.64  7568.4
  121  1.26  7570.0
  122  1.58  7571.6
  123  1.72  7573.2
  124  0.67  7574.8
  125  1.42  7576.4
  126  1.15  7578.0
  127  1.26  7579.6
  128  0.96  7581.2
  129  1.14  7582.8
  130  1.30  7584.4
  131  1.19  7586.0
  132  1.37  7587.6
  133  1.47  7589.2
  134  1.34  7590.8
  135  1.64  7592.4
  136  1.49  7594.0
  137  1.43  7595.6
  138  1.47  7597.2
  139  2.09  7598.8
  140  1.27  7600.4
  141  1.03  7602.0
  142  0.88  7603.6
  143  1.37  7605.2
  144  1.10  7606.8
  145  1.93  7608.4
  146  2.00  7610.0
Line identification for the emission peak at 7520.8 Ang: H-alpha 6563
